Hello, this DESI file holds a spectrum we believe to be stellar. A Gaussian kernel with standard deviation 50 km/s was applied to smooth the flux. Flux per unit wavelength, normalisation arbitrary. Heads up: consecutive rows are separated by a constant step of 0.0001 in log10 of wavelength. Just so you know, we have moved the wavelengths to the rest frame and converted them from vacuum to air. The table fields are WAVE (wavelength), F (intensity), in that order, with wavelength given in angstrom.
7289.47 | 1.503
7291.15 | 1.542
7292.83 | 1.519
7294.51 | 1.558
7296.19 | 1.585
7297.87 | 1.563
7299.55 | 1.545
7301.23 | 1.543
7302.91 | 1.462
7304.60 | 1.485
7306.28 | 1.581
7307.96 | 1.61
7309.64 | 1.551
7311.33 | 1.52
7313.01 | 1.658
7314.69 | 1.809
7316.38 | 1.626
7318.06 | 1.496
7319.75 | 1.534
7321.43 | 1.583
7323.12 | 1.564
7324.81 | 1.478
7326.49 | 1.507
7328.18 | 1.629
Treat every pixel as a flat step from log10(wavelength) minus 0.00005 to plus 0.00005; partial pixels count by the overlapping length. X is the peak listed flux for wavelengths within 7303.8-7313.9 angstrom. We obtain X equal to 1.658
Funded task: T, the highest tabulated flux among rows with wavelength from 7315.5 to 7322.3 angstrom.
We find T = 1.626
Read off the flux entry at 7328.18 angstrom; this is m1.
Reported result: 1.629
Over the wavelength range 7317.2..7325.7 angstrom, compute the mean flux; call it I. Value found 1.53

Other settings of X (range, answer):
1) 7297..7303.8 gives 1.563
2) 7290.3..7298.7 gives 1.585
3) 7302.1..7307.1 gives 1.581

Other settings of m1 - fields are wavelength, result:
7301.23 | 1.543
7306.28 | 1.581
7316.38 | 1.626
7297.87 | 1.563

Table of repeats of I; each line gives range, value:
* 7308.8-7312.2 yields 1.54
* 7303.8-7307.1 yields 1.53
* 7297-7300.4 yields 1.56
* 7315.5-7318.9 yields 1.56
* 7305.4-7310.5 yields 1.58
